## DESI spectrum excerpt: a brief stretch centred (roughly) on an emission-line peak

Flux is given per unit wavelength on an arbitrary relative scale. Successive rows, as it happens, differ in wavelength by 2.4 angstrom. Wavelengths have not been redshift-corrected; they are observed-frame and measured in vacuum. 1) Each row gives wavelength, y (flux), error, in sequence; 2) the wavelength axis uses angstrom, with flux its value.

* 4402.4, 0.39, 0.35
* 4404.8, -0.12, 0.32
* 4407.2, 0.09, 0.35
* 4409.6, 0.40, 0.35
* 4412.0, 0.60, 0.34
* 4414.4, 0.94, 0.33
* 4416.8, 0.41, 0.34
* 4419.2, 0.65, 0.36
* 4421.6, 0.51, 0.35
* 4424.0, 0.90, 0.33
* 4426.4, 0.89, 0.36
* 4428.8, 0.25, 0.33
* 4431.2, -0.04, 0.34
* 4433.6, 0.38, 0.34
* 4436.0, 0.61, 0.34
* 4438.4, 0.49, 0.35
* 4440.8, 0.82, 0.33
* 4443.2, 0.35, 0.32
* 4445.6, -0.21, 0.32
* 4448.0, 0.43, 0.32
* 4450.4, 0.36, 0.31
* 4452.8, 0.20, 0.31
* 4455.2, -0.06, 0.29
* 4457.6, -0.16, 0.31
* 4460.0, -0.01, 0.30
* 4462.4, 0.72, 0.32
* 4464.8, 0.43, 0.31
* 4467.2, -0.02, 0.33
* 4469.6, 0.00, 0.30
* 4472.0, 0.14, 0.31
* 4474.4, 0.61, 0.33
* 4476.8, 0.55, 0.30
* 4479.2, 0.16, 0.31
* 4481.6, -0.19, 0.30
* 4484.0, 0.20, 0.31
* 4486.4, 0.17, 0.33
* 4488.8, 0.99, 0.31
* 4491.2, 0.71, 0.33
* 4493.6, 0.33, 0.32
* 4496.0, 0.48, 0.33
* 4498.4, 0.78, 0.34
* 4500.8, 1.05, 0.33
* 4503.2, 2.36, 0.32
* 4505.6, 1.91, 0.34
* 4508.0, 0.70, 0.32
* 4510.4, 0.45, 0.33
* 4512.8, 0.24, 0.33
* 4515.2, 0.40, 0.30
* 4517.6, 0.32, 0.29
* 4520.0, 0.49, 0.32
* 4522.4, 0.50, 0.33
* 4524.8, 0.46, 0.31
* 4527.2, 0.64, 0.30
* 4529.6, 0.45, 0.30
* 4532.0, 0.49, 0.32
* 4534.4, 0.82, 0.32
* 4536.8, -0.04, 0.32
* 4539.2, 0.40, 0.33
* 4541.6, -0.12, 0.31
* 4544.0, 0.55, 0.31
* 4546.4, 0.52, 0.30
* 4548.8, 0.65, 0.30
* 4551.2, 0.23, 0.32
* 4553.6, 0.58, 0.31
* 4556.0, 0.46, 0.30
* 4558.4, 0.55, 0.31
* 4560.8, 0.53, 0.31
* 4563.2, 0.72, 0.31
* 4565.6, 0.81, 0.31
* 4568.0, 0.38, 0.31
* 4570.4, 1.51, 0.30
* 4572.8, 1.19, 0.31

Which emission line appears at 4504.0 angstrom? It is [O II] 3727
